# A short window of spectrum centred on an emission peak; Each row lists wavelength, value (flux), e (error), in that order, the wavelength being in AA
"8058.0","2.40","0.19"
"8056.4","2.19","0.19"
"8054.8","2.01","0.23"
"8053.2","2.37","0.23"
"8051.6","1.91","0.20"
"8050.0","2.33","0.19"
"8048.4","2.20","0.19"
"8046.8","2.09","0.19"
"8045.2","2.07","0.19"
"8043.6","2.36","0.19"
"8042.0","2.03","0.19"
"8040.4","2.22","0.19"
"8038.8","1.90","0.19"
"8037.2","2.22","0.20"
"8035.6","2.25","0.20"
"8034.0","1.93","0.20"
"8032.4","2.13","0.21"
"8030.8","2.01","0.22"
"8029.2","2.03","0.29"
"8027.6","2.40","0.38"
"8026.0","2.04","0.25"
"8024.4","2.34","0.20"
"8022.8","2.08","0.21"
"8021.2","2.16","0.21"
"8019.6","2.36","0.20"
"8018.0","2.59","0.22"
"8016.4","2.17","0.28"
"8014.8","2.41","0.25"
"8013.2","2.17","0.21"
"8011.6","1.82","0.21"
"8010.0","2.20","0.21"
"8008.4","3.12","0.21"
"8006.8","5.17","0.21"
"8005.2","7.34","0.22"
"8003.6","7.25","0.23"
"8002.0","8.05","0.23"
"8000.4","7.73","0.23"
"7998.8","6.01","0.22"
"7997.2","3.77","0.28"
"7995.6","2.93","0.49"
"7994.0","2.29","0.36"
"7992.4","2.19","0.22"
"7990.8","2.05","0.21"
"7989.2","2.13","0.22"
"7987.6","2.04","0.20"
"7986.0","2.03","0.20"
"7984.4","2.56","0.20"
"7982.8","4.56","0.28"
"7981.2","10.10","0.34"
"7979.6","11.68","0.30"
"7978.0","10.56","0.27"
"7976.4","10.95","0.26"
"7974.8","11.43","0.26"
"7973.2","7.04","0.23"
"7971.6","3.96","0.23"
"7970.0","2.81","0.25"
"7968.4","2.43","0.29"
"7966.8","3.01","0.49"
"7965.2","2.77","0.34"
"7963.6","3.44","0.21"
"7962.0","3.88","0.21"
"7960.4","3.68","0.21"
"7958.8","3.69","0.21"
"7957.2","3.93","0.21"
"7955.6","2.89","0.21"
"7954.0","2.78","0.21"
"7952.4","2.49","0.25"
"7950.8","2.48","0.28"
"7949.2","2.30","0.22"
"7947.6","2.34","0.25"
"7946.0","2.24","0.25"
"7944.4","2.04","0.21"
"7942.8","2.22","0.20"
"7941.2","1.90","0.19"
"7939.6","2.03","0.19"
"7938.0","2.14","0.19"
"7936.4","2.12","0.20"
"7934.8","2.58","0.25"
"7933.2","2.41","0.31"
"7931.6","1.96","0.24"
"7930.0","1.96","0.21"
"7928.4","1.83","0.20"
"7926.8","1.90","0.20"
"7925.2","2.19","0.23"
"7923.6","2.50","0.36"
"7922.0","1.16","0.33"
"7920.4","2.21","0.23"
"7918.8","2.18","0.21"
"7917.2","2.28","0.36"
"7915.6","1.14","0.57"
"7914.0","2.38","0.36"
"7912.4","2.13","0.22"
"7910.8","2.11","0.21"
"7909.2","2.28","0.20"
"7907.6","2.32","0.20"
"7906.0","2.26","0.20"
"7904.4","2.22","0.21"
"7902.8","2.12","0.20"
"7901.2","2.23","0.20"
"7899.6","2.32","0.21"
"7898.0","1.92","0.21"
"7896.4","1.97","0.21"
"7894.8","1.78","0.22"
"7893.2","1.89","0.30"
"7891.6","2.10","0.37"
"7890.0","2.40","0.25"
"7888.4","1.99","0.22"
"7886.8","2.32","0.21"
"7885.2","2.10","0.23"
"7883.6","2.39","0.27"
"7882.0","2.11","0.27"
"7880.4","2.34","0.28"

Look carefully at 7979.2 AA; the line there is H-alpha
